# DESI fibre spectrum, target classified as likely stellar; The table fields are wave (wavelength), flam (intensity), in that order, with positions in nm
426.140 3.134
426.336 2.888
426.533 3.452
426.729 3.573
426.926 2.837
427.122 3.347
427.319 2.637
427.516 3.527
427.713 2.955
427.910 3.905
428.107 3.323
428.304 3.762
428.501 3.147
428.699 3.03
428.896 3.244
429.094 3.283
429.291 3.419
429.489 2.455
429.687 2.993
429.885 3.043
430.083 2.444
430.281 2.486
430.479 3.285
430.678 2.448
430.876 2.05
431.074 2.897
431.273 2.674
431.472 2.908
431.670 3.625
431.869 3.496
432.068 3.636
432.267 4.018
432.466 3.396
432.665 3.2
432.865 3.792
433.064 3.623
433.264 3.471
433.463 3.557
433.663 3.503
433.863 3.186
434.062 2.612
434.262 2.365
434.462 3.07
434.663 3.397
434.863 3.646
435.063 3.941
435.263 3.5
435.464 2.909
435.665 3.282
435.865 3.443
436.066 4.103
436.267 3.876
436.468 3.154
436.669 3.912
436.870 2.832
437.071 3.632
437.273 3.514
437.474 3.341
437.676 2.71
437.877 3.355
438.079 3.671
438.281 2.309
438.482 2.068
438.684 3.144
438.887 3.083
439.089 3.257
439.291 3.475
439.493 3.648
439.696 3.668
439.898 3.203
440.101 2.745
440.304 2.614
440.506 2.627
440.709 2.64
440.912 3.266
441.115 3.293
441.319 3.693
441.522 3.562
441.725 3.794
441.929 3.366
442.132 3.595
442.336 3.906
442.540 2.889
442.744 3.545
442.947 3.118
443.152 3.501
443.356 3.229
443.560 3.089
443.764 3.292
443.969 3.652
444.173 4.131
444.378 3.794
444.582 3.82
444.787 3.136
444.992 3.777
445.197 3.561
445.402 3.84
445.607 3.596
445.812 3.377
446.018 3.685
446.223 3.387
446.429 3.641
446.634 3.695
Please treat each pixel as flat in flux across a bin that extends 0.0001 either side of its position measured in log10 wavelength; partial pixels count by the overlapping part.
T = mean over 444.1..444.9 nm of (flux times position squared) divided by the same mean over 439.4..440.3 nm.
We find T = 1.17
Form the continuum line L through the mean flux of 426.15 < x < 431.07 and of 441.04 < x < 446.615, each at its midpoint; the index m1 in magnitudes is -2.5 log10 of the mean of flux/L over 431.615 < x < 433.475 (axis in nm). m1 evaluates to -0.128 mag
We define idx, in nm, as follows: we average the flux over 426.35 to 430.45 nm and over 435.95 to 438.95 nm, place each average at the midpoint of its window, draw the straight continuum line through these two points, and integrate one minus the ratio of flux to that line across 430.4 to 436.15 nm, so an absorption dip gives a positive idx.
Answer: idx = -0.14 nm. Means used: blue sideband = 3.14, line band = 3.28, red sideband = 3.25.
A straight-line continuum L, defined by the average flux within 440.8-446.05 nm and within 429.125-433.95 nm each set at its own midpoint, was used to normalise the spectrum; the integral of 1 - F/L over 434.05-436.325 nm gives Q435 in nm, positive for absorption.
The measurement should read -0.07 nm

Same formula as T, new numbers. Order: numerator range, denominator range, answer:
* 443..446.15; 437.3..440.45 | 1.18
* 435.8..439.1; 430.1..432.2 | 1.14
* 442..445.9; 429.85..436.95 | 1.14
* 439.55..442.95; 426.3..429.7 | 1.08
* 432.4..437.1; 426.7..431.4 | 1.15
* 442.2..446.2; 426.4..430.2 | 1.19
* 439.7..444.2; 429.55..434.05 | 1.10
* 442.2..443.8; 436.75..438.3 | 1.06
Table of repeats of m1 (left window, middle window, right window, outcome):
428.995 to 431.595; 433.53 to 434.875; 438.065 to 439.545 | -0.06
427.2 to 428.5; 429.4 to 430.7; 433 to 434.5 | 0.19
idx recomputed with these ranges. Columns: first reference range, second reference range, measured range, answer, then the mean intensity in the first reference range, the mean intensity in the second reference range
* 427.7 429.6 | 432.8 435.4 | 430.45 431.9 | 0.19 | 3.26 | 3.35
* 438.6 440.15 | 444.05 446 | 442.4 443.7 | 0.11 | 3.3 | 3.67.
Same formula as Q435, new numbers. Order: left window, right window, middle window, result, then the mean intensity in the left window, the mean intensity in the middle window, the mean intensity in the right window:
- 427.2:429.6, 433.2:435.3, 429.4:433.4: 0.19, 3.22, 3.1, 3.29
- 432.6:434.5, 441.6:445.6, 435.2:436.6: -0.07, 3.24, 3.47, 3.53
